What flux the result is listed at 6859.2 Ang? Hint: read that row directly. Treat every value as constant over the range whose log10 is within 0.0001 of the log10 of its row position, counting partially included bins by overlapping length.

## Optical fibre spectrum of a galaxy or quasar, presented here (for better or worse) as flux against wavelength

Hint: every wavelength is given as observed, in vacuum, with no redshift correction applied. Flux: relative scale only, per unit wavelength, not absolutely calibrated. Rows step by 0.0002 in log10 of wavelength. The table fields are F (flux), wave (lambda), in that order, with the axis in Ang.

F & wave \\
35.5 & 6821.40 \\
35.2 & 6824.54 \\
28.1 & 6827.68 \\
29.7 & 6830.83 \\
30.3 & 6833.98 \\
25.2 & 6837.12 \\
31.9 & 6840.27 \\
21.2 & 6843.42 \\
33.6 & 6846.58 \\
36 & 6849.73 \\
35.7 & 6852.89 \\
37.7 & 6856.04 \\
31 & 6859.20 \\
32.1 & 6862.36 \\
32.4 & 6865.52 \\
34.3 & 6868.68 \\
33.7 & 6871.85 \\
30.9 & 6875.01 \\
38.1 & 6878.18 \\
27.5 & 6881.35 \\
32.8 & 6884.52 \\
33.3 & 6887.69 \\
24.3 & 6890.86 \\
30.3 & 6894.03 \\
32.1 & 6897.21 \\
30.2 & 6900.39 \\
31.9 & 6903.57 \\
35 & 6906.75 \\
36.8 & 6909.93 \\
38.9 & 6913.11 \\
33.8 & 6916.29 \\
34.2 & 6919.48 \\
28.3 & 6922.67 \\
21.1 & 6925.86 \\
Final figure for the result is 31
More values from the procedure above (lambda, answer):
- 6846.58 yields 33.6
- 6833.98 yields 30.3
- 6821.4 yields 35.5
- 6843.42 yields 21.2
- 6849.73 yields 36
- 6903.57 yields 31.9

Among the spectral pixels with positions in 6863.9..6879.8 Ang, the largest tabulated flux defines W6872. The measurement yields 38.1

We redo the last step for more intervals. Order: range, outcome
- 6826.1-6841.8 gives 31.9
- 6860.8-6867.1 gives 32.4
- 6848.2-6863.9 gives 37.7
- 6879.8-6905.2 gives 33.3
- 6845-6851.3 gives 36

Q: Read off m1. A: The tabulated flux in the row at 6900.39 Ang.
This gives 30.2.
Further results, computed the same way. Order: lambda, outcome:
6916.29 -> 33.8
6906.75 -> 35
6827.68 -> 28.1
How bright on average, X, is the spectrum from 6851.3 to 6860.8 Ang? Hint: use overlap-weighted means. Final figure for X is 34.8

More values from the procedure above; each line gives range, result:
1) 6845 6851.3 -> 34.8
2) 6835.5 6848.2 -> 28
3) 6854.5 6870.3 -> 33.5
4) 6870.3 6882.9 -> 32.6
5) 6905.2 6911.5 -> 35.9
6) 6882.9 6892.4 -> 30.2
